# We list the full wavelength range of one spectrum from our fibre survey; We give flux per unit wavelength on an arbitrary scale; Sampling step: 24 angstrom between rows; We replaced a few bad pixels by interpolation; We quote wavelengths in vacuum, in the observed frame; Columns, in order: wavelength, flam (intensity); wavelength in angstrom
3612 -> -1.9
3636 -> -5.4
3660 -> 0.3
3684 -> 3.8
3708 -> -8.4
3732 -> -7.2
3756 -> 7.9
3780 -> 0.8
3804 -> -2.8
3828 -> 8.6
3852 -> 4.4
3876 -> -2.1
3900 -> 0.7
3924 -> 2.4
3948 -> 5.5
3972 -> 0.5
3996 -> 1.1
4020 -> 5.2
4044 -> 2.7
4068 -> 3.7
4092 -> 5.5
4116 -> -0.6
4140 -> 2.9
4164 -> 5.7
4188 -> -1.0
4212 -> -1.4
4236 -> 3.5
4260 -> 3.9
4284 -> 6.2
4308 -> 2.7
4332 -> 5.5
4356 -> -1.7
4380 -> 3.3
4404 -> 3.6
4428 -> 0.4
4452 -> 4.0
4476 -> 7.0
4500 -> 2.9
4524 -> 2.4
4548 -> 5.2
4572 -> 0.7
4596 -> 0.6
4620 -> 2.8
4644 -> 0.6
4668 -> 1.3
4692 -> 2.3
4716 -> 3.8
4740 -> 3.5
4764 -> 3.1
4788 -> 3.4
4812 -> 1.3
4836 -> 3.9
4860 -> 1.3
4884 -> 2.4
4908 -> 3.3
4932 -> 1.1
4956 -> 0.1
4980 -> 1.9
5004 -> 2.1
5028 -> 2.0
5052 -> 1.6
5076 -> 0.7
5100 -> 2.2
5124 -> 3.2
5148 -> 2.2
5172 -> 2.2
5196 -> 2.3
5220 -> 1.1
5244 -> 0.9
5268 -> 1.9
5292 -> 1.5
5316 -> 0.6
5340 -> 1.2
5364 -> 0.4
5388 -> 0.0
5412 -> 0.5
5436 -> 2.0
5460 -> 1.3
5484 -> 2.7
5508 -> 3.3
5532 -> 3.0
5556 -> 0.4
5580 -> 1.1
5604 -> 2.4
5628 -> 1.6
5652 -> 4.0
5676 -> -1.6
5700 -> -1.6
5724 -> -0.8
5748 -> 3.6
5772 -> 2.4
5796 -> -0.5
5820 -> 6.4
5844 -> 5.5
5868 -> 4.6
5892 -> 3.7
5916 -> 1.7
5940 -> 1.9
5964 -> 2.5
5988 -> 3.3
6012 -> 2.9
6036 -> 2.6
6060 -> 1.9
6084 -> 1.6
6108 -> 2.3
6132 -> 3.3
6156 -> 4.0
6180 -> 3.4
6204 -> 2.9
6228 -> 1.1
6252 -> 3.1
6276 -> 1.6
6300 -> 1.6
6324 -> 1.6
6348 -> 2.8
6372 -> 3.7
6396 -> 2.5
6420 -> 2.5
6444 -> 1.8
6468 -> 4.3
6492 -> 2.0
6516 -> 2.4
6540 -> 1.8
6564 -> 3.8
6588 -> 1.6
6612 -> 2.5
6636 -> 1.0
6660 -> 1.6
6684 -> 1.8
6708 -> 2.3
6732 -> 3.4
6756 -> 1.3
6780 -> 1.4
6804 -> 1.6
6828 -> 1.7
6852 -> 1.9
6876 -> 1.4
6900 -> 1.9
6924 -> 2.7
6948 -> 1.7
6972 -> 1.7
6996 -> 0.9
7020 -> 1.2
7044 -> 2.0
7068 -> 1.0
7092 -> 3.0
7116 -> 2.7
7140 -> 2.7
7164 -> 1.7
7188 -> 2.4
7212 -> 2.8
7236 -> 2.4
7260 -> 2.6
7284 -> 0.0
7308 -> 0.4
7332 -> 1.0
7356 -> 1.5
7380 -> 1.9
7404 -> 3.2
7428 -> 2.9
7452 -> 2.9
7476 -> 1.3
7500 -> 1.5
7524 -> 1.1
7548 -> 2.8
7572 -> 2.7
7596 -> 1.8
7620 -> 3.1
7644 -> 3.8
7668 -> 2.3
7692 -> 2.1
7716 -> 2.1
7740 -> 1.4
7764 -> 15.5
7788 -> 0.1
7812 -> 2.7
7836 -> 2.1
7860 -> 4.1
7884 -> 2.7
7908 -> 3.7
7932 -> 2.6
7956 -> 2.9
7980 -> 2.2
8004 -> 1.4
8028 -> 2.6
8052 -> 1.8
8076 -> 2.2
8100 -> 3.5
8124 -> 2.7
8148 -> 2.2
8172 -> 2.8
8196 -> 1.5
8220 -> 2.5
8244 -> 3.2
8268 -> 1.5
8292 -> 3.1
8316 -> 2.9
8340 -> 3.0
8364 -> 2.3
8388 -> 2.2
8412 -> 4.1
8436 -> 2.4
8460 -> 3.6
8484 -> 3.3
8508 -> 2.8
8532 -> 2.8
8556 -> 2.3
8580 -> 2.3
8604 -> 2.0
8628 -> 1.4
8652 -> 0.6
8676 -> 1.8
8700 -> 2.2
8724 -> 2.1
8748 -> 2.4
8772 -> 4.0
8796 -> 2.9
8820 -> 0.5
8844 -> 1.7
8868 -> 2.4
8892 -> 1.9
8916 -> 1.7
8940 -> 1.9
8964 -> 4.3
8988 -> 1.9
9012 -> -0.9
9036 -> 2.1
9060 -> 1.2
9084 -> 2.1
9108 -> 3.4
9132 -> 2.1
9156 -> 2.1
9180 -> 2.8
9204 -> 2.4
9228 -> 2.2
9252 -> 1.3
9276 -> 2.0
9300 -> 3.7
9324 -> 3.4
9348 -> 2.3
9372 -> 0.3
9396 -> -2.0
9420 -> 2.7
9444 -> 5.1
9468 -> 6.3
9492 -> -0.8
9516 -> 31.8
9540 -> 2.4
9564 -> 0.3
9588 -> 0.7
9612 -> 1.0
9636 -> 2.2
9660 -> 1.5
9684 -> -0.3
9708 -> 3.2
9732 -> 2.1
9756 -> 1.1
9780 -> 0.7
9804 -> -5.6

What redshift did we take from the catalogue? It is 1.084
